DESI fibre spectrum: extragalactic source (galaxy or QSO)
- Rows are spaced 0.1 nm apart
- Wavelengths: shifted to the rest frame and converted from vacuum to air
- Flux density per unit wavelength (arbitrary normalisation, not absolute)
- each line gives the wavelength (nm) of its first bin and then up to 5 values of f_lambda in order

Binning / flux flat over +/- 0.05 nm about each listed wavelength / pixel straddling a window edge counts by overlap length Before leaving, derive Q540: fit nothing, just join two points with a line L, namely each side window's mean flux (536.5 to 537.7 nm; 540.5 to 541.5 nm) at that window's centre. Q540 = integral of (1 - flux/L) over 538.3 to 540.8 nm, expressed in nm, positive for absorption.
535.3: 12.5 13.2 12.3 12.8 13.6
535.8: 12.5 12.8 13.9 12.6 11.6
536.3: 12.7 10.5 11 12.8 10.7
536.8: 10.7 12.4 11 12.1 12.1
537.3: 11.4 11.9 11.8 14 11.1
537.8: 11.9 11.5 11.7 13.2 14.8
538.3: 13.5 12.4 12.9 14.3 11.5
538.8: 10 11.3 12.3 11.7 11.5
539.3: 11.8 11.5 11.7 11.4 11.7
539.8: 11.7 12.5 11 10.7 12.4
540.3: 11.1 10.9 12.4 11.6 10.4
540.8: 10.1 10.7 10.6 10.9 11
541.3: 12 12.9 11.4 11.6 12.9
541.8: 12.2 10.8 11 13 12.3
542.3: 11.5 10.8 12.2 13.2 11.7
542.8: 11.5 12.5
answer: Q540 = -0.06 nm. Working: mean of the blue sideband 11.8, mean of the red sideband 11.2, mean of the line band 11.7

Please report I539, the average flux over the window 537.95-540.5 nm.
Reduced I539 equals 12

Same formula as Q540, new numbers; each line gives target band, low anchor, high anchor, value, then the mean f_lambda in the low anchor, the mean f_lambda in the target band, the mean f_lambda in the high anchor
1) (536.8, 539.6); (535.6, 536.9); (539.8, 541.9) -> -0.05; 12.2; 12.1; 11.5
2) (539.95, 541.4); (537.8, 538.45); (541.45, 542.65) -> 0.12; 12.8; 11.2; 11.9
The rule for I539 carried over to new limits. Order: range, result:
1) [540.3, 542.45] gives 11.5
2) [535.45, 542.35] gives 11.9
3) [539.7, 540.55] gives 11.6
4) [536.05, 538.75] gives 12.2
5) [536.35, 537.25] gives 11.5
